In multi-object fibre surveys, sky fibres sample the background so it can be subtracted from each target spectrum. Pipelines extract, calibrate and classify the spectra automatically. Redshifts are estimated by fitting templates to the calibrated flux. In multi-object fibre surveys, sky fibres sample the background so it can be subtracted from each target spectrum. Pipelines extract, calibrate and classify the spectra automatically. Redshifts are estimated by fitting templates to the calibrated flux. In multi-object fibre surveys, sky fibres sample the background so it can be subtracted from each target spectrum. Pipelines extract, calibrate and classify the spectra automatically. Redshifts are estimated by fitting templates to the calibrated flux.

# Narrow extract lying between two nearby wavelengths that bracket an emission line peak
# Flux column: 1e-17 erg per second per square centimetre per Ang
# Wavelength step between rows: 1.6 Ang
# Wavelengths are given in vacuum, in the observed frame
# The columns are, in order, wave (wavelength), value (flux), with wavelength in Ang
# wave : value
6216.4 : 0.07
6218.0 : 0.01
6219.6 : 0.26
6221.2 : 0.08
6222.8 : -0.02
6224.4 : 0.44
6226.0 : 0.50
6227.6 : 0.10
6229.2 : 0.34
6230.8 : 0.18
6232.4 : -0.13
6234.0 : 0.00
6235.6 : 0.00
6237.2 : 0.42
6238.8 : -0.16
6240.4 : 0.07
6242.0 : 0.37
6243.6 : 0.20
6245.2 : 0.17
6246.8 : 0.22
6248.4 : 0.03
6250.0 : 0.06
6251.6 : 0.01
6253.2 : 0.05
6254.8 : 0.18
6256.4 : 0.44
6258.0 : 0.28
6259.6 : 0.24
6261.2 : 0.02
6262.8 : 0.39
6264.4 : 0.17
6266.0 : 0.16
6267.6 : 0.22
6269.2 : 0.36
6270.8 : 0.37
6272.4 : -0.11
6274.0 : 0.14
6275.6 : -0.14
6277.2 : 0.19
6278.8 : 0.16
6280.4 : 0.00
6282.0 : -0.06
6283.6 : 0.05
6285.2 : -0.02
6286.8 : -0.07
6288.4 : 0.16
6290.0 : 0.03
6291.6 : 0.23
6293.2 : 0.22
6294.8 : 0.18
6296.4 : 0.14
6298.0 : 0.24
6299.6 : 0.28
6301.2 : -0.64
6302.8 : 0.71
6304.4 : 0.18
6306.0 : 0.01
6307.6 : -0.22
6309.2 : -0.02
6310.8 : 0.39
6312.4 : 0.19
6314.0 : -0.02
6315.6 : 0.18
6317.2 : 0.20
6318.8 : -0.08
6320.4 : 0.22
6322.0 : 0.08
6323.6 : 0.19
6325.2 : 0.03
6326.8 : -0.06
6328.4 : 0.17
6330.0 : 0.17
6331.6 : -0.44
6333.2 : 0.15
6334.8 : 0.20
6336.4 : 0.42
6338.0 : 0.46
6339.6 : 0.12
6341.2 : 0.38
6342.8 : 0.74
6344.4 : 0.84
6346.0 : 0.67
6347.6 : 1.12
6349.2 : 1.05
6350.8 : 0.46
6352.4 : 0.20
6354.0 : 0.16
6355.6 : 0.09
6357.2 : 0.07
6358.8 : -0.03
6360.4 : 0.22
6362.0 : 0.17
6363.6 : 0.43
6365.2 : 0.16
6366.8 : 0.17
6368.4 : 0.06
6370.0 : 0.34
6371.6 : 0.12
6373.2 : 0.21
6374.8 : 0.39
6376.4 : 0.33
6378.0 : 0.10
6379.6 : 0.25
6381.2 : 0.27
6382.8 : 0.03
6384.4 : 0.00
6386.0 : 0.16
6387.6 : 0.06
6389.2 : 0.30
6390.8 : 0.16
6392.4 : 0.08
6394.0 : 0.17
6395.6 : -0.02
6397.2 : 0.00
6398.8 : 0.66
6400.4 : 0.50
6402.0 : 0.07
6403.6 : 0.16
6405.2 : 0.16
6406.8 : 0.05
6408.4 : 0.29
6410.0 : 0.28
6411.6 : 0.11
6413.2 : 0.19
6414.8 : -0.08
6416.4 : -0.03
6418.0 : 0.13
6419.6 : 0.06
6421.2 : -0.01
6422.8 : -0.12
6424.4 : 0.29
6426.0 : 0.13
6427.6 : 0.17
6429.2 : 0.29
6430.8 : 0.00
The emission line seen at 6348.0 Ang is [O II]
